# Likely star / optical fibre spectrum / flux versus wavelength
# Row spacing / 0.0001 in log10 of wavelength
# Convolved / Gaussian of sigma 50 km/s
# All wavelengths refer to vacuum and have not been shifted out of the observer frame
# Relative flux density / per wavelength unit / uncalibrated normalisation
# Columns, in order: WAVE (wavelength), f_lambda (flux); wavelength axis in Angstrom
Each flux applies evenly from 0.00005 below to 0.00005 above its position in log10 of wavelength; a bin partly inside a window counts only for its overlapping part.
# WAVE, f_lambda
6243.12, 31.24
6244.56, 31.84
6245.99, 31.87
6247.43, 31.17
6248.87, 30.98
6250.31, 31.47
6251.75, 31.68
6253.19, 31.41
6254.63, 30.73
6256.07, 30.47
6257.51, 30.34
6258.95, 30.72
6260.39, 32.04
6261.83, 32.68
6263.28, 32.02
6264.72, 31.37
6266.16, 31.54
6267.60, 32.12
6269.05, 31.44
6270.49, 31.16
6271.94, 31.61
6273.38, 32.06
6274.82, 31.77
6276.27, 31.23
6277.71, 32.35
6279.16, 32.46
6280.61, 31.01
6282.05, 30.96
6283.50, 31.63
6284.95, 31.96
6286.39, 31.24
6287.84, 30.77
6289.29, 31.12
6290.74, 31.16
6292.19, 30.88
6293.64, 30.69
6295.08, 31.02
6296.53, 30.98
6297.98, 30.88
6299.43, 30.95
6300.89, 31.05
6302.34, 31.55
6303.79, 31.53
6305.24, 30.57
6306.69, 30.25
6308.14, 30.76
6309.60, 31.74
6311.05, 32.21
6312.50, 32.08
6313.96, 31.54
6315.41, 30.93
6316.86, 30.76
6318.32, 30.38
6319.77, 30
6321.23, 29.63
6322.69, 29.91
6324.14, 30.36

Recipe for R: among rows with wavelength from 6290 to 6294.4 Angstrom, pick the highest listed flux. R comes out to 31.16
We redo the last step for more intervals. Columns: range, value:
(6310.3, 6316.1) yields 32.21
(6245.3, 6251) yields 31.87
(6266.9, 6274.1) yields 32.12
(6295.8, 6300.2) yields 30.98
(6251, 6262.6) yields 32.68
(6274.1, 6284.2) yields 32.46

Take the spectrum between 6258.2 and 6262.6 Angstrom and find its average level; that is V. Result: 31.8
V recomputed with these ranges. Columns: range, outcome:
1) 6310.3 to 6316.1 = 31.7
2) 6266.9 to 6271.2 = 31.5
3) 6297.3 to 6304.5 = 31.2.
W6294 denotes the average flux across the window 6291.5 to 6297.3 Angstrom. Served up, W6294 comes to 30.9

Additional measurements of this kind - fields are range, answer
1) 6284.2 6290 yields 31.3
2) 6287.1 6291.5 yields 31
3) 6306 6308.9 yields 30.5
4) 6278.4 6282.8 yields 31.4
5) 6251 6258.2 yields 30.9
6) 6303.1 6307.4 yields 30.8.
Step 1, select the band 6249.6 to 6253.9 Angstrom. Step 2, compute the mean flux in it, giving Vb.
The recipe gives 31.5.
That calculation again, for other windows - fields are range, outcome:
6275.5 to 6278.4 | 31.8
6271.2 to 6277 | 31.7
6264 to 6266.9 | 31.5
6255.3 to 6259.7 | 30.5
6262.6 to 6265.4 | 31.7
